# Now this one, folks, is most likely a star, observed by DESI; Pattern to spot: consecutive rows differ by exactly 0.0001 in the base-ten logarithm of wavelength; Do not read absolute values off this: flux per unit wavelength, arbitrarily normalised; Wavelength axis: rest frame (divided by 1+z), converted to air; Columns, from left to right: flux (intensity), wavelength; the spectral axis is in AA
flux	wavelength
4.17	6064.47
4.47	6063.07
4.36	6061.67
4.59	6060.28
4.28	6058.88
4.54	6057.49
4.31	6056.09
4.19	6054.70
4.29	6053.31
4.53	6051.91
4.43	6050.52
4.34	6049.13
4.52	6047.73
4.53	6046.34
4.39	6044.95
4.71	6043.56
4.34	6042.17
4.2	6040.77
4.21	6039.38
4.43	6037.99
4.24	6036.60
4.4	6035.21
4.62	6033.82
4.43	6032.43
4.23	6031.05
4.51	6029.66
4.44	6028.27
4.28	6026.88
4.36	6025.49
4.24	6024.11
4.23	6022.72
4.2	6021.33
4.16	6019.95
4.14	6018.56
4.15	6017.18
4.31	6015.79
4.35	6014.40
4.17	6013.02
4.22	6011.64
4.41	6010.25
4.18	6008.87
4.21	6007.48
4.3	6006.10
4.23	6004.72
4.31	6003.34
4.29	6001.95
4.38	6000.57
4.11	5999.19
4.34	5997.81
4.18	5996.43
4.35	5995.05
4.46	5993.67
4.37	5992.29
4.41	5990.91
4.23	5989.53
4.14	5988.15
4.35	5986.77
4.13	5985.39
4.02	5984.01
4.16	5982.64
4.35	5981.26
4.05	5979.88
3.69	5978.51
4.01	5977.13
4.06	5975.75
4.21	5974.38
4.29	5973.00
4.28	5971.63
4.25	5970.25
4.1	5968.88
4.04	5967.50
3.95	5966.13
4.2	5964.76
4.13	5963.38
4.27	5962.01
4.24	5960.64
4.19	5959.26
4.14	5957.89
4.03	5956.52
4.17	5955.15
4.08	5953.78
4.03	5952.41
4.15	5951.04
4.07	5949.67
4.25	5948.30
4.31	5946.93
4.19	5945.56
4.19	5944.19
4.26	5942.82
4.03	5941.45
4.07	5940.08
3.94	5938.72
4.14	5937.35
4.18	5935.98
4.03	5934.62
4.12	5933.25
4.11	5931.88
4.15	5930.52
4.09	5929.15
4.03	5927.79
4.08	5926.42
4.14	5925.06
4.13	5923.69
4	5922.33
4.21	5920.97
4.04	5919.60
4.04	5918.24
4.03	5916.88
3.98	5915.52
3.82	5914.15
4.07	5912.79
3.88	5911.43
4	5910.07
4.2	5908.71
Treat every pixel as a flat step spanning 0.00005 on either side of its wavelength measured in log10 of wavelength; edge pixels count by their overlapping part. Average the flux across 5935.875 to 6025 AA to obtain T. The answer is 4.19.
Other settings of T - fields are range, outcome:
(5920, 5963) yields 4.13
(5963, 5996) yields 4.18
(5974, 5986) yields 4.07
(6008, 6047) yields 4.32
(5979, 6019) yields 4.25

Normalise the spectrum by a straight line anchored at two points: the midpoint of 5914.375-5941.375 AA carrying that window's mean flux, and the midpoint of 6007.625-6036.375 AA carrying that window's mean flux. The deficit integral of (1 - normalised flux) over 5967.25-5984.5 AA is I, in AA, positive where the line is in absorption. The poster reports 0.28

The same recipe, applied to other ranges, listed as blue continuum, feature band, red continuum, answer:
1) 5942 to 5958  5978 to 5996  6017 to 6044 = 0.1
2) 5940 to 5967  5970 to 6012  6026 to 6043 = 0.2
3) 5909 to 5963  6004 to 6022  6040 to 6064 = 0.3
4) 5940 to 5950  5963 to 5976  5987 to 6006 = 0.2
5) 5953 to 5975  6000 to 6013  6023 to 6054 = 0.1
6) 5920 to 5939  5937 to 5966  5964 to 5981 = -0.3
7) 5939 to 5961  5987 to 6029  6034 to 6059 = 0.2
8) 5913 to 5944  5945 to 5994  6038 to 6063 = 0.2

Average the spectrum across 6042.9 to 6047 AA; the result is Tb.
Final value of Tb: 4.55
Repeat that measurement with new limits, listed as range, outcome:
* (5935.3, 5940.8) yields 4.08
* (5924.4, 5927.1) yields 4.12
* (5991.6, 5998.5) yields 4.34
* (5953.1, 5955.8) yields 4.13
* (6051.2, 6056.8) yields 4.33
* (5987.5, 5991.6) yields 4.26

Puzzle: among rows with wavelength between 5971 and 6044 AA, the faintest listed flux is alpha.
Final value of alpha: 3.69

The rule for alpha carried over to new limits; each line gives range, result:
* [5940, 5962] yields 4.03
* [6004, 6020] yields 4.14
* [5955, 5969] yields 3.95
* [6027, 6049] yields 4.2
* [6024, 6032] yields 4.23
